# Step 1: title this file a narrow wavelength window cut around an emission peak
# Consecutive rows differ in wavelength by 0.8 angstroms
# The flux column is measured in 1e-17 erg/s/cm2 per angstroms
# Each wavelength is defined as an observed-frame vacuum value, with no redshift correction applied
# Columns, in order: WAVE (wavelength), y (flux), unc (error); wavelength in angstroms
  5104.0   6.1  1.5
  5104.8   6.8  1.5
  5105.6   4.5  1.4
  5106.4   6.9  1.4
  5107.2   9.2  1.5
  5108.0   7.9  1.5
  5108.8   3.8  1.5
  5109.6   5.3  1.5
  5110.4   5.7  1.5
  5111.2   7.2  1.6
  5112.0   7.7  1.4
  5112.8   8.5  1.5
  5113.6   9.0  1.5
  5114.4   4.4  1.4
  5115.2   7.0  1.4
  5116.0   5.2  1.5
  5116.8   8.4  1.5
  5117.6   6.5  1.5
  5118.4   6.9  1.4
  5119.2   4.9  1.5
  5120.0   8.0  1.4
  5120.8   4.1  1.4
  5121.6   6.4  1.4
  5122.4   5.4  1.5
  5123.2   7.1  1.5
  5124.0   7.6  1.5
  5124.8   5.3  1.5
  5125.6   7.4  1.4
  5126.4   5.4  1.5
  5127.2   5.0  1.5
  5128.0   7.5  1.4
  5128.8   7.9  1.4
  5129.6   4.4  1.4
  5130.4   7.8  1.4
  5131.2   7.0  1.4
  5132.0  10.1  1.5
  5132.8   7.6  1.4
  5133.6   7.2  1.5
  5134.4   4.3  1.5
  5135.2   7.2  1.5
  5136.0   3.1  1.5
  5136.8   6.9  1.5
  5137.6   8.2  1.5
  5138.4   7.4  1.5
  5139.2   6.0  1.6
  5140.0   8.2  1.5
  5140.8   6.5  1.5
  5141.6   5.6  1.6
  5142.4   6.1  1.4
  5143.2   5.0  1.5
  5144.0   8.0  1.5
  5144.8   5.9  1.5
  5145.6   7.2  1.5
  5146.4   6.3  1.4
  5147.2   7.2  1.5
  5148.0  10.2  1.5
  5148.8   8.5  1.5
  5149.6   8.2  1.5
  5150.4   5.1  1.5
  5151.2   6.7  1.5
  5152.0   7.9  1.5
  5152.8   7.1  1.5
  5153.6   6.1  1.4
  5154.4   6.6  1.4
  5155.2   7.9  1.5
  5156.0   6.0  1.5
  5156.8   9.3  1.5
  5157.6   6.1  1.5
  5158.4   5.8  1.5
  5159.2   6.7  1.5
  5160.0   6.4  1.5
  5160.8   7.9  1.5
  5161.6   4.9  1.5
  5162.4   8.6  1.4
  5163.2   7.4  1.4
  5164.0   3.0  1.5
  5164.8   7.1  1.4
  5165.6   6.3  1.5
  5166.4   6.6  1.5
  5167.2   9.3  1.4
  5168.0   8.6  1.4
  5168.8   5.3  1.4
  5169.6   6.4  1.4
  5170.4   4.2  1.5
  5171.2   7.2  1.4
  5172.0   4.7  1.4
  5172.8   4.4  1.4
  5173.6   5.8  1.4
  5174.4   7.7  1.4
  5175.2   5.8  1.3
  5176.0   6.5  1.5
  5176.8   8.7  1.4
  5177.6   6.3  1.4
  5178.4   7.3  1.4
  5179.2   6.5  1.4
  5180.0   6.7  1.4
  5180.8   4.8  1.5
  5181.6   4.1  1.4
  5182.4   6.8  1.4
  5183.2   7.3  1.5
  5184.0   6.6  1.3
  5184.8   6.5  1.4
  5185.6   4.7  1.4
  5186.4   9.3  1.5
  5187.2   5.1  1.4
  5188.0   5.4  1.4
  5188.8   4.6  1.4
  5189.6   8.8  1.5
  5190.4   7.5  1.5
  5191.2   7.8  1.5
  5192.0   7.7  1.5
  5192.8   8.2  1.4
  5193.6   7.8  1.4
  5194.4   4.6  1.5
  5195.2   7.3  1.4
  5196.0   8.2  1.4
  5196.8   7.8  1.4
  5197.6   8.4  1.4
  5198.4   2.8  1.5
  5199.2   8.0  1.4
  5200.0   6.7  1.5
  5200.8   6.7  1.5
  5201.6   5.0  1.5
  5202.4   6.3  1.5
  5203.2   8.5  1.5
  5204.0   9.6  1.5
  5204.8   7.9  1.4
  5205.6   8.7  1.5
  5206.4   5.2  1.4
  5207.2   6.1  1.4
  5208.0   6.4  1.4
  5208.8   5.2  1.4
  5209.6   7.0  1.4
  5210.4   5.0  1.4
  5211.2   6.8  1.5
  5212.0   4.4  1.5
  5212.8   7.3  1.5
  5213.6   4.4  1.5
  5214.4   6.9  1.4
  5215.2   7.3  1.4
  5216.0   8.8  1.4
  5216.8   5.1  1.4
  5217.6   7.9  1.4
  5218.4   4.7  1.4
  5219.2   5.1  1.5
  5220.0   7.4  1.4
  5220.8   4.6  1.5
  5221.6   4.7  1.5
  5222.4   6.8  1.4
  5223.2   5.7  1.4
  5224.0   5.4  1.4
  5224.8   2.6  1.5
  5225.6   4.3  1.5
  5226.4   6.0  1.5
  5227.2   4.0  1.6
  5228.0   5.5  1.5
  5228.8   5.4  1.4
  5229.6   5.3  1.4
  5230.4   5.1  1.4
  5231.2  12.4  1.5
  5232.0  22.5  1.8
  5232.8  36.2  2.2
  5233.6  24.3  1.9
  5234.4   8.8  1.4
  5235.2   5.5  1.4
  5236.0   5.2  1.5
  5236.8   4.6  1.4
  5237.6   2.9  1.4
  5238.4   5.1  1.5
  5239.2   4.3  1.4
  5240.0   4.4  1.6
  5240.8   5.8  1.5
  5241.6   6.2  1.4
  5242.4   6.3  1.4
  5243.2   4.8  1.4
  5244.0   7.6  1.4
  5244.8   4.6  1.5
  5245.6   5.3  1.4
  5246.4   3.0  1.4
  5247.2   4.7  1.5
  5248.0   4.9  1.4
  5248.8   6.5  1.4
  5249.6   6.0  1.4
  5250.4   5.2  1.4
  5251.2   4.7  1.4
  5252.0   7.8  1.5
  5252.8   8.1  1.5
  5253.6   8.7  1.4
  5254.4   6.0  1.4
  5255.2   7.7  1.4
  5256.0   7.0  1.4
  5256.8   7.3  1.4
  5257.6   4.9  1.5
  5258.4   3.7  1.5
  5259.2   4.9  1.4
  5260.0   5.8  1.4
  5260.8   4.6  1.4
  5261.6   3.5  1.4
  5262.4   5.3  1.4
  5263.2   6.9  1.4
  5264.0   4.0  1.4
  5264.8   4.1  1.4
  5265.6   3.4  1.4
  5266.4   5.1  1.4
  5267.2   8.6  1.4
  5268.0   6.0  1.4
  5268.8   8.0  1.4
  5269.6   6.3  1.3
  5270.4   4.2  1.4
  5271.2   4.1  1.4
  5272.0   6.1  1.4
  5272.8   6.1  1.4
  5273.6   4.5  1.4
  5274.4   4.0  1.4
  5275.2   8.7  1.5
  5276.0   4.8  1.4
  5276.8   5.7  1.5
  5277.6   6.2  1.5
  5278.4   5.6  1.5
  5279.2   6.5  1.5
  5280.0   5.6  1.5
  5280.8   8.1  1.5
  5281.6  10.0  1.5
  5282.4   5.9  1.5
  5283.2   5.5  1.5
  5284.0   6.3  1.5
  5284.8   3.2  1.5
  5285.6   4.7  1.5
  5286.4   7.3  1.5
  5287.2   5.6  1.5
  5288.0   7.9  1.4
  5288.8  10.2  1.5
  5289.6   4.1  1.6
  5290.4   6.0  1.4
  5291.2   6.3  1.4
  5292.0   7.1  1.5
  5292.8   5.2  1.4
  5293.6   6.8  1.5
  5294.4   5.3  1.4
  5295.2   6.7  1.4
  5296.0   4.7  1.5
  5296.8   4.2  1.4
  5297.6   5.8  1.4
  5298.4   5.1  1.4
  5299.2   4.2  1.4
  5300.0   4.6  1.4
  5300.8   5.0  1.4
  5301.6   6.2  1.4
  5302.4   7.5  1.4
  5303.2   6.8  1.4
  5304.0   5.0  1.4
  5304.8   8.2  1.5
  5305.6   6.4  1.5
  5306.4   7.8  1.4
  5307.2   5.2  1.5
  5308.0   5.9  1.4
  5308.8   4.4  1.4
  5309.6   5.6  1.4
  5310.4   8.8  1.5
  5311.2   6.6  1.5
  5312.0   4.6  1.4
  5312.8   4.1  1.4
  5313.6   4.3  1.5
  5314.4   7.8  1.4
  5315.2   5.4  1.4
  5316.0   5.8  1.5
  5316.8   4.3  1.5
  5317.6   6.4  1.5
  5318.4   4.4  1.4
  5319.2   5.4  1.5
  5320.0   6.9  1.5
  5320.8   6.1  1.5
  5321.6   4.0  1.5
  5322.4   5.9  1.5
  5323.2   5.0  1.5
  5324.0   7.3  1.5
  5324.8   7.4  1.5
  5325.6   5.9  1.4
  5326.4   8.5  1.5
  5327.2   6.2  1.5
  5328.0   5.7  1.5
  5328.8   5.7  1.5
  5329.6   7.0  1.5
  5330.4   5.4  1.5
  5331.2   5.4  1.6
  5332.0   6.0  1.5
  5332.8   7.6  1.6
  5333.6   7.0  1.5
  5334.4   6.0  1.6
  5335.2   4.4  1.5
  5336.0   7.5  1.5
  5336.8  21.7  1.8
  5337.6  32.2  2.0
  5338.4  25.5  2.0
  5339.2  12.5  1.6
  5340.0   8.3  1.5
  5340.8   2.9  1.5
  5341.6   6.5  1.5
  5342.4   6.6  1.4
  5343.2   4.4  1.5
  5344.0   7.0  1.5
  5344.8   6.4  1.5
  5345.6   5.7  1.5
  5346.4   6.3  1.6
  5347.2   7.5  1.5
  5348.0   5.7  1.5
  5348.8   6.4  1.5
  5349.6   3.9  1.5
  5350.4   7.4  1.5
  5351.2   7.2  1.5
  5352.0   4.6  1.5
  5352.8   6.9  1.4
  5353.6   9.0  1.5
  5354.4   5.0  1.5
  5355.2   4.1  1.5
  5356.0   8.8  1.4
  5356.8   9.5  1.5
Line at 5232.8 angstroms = H-beta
